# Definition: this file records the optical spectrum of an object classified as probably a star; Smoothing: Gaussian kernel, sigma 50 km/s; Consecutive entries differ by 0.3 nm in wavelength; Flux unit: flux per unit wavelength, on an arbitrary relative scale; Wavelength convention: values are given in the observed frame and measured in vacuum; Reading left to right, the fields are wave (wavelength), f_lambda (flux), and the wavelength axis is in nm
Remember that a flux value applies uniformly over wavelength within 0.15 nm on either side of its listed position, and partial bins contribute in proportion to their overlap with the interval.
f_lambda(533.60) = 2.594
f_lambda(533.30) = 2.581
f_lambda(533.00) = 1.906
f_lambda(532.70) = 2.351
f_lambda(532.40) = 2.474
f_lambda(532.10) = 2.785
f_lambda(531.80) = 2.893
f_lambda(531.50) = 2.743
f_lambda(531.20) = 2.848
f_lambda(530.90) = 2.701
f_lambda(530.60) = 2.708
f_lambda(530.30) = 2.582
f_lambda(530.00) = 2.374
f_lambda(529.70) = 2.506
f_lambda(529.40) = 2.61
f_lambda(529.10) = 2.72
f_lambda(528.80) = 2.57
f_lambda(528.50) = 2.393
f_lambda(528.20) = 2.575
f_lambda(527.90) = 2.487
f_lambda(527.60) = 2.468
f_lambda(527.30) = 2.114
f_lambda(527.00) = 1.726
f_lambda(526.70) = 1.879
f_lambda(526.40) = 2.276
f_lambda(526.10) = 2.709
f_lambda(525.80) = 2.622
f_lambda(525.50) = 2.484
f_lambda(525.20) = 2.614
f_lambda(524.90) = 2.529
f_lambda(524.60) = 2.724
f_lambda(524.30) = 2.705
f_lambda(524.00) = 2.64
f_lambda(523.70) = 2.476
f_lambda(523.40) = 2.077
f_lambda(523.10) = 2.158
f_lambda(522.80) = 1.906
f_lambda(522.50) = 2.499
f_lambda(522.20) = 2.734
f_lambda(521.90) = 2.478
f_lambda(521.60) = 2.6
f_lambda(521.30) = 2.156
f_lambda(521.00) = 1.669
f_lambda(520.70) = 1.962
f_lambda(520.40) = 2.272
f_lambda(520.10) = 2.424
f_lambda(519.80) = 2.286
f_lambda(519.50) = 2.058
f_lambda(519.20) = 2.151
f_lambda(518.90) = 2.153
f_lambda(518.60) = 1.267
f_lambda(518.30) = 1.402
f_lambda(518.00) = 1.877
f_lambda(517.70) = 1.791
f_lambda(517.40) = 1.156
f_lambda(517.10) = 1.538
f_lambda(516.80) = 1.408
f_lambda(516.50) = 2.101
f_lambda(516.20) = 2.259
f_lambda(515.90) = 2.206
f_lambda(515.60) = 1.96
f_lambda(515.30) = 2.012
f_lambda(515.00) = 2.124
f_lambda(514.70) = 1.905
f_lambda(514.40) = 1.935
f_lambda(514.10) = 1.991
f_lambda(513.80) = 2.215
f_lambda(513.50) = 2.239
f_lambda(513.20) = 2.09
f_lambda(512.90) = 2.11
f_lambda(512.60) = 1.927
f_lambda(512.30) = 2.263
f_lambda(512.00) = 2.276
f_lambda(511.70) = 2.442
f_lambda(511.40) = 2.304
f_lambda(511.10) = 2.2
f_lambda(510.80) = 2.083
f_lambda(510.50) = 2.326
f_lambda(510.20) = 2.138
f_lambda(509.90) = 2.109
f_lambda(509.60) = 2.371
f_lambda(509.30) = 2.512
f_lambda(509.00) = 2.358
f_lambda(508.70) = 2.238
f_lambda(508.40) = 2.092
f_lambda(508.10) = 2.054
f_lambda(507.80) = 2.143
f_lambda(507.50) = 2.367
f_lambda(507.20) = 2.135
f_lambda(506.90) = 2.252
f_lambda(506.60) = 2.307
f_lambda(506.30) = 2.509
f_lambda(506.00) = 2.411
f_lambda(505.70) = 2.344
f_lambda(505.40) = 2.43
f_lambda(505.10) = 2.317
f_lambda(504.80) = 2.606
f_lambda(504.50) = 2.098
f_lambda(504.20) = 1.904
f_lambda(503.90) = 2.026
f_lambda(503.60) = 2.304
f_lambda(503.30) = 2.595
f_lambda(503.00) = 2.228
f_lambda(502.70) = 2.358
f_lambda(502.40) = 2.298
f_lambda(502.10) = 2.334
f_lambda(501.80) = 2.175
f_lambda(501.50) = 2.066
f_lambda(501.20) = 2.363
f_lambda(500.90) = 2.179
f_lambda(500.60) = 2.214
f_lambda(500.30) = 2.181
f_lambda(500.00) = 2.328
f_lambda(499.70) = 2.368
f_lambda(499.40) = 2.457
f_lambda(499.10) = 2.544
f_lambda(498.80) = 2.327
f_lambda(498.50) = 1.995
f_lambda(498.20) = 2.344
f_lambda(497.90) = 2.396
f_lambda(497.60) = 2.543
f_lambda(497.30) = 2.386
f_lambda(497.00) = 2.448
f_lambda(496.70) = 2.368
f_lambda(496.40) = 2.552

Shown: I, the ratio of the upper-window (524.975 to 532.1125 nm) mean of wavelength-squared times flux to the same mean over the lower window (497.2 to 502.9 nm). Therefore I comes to 1.2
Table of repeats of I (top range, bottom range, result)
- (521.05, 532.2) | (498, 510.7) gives 1.19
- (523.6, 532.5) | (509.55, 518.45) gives 1.32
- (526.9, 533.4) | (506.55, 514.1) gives 1.22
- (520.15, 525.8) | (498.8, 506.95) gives 1.12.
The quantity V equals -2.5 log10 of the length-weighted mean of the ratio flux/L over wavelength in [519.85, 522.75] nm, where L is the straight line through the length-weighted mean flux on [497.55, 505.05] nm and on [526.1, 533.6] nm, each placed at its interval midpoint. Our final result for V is 0.06 mag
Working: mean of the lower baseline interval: 2.29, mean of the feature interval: 2.3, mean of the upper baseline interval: 2.48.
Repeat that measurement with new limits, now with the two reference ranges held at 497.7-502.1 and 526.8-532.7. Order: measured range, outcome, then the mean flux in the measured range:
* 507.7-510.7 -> 0.061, 2.23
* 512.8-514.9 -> 0.161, 2.07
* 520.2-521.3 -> 0.216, 2.01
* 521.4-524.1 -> 0.038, 2.39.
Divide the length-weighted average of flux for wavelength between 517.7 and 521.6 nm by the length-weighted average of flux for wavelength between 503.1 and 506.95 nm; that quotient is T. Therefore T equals 0.9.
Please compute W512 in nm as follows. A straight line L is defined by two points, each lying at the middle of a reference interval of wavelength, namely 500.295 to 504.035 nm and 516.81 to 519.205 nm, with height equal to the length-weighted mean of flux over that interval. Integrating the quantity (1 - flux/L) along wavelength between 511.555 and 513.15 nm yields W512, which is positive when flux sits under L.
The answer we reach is -0.30 nm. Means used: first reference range 2.26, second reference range 1.62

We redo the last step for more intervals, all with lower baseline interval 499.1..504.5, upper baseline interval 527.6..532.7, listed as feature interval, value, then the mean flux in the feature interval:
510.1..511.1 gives 0.08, 2.19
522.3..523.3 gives 0.12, 2.21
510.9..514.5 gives 0.34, 2.17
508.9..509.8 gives -0.02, 2.4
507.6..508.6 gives 0.09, 2.12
